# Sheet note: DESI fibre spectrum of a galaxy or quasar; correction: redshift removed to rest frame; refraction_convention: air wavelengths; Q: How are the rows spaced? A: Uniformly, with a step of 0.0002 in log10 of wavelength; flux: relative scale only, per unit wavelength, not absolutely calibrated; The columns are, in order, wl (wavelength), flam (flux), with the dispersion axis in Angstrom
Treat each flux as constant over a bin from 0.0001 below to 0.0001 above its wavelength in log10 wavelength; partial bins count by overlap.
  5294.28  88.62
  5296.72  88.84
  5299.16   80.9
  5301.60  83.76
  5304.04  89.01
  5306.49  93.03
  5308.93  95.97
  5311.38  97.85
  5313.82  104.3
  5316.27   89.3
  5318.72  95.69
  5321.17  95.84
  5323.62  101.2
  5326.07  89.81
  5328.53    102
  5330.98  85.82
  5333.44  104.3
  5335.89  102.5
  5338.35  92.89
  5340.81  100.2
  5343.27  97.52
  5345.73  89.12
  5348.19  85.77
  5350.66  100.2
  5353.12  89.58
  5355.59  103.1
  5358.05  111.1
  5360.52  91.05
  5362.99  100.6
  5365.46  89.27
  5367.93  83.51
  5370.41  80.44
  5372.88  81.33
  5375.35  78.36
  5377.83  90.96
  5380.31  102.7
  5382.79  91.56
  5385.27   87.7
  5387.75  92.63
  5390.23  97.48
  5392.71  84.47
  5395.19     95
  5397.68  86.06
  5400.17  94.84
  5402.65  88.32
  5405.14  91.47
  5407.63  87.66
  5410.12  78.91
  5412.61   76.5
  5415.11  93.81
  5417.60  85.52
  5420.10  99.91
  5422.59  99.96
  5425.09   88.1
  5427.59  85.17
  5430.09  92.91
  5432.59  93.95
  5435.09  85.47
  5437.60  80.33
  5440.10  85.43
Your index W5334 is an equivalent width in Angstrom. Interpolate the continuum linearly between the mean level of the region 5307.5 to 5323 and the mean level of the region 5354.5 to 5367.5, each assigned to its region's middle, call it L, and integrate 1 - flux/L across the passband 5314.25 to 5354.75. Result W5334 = 0.8 Angstrom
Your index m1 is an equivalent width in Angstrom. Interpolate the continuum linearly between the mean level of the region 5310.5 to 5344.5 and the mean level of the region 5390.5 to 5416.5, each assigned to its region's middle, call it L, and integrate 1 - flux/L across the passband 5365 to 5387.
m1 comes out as 0.9 Angstrom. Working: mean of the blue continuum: 97.1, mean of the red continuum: 88.1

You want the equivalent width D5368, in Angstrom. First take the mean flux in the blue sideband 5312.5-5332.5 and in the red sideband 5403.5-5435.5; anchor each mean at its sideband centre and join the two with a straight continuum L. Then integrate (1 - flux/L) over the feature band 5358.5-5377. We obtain 1.0 Angstrom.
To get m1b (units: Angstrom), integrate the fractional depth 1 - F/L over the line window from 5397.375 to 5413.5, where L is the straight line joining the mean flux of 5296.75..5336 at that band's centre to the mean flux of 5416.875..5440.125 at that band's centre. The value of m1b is 0.8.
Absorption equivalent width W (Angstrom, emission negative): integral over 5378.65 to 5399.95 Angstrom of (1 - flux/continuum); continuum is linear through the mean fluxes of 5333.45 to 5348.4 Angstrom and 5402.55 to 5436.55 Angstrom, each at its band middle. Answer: -0.1 Angstrom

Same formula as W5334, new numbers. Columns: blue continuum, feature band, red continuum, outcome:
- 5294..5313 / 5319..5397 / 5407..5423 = -3.6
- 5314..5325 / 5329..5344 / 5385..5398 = -0.4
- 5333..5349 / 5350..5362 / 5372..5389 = -0.7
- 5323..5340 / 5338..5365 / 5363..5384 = -1.1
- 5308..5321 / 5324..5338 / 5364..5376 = -0.7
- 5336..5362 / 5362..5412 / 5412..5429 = 2.3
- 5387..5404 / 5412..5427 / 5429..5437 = -0.1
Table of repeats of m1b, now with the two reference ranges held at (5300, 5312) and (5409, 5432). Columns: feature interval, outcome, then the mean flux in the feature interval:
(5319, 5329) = -0.6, 96.7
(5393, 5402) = -0.1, 91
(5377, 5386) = -0.4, 93.6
